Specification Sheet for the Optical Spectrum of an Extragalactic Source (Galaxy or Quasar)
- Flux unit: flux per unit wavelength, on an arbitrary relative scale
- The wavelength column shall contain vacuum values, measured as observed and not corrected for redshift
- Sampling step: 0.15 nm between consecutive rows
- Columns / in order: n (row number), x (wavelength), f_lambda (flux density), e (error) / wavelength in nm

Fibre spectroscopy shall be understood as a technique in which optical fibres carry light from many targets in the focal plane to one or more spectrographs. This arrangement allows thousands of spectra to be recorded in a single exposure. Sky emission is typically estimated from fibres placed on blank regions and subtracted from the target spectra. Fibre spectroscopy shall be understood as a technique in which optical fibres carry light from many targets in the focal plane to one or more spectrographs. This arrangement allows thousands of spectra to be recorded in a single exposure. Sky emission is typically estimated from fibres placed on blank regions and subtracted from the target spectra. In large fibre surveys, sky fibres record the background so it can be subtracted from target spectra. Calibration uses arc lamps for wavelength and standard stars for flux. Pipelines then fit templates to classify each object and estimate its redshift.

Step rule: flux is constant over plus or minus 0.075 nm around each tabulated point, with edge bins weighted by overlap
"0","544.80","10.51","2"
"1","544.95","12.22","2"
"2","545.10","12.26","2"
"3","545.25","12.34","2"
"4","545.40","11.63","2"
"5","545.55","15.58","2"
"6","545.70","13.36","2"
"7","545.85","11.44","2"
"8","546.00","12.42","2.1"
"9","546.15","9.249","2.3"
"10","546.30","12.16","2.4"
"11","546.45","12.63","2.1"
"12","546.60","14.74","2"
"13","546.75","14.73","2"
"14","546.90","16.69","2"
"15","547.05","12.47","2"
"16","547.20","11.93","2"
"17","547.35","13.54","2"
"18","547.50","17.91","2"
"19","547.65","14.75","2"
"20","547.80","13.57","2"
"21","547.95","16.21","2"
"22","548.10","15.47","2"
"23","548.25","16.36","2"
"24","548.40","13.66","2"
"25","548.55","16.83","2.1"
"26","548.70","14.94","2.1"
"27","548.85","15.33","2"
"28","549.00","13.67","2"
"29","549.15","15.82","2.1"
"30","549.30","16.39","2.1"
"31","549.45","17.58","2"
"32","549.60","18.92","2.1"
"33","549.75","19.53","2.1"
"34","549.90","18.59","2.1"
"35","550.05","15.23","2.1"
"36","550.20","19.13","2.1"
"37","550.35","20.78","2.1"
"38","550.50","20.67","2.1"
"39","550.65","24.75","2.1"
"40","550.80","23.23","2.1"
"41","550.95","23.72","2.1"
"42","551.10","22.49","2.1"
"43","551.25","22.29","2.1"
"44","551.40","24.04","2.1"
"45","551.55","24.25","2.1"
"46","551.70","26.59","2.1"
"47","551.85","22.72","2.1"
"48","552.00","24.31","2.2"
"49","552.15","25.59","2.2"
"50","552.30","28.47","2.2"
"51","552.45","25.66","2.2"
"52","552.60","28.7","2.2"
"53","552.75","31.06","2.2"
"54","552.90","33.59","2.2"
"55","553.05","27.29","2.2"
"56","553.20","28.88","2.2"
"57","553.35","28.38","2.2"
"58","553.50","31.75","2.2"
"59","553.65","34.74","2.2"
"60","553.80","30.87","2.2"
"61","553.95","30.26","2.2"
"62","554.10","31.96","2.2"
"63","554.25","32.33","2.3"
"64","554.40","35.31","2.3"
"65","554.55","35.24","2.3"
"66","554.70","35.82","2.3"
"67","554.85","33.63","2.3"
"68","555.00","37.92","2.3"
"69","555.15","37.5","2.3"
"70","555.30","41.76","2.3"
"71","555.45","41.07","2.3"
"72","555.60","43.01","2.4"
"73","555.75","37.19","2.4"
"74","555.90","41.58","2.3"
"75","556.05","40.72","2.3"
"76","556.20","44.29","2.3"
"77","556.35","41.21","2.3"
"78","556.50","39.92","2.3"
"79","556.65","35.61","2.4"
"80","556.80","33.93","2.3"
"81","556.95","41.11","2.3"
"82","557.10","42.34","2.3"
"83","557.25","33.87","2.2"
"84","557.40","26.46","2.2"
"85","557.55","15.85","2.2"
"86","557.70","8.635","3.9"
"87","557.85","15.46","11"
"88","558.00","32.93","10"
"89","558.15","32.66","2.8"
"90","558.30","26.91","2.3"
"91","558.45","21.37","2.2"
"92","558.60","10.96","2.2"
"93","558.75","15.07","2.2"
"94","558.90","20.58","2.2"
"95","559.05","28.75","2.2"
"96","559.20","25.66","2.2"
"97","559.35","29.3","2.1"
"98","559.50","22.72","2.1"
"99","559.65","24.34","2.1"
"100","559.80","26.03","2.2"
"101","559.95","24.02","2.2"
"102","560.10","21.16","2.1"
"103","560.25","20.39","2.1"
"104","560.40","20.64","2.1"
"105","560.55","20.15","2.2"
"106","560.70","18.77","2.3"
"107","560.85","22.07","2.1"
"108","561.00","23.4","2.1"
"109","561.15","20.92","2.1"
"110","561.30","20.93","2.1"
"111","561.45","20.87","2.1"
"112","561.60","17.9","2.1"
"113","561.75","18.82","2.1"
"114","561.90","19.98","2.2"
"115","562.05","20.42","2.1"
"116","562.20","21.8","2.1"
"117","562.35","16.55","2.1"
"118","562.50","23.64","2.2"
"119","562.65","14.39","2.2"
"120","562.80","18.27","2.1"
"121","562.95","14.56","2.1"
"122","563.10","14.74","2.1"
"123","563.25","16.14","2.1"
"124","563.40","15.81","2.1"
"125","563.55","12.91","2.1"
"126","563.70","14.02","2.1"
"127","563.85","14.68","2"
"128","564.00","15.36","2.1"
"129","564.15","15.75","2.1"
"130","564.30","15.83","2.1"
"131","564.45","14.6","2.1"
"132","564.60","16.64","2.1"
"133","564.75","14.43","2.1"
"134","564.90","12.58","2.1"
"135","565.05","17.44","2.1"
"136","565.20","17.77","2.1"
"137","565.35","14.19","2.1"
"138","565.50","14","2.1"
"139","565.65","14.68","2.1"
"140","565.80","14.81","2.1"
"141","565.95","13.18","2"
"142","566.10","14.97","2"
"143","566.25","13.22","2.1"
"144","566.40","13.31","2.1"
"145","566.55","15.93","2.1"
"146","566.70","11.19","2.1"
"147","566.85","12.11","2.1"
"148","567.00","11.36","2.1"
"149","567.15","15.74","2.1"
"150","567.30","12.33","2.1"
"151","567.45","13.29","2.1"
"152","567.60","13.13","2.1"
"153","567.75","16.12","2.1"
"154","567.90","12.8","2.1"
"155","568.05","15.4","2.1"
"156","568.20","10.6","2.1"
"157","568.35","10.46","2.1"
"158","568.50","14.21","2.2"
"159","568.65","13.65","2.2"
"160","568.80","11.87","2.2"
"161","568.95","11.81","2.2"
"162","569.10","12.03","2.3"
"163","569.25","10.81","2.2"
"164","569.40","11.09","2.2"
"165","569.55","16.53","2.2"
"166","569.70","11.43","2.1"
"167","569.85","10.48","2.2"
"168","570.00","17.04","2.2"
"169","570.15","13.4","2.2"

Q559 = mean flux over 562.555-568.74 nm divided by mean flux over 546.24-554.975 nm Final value 0.6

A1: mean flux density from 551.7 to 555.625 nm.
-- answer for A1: 32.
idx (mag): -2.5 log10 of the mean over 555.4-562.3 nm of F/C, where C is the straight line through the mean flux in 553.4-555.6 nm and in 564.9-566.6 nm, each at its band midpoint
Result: 0.040 mag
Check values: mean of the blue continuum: 35.2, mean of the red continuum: 14.7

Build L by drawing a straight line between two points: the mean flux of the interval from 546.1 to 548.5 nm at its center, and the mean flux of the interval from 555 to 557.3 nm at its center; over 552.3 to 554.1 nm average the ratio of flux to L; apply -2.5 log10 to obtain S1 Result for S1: 0.04 mag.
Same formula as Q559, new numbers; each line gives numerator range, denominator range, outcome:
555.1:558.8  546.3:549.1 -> 2.19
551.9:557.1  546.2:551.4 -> 2.03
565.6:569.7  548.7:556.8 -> 0.46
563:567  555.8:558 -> 0.44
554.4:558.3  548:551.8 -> 1.80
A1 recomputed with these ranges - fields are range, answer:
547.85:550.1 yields 16.3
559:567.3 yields 17.8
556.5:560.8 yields 25.1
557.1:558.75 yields 23.1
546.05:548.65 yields 14.3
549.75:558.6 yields 29.7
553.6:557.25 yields 37.4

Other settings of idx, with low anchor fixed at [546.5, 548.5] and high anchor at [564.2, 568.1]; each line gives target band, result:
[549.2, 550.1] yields -0.20 mag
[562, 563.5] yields -0.21 mag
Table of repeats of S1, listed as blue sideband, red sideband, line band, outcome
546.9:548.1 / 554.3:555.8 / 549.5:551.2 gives 0.136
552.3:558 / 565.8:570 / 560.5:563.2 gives 0.175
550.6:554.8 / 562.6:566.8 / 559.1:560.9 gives -0.143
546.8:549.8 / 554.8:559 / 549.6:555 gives -0.156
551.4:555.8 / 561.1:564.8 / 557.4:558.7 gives 0.189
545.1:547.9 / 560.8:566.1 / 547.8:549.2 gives -0.109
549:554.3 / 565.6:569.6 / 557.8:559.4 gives -0.200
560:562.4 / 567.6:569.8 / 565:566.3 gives 0.069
